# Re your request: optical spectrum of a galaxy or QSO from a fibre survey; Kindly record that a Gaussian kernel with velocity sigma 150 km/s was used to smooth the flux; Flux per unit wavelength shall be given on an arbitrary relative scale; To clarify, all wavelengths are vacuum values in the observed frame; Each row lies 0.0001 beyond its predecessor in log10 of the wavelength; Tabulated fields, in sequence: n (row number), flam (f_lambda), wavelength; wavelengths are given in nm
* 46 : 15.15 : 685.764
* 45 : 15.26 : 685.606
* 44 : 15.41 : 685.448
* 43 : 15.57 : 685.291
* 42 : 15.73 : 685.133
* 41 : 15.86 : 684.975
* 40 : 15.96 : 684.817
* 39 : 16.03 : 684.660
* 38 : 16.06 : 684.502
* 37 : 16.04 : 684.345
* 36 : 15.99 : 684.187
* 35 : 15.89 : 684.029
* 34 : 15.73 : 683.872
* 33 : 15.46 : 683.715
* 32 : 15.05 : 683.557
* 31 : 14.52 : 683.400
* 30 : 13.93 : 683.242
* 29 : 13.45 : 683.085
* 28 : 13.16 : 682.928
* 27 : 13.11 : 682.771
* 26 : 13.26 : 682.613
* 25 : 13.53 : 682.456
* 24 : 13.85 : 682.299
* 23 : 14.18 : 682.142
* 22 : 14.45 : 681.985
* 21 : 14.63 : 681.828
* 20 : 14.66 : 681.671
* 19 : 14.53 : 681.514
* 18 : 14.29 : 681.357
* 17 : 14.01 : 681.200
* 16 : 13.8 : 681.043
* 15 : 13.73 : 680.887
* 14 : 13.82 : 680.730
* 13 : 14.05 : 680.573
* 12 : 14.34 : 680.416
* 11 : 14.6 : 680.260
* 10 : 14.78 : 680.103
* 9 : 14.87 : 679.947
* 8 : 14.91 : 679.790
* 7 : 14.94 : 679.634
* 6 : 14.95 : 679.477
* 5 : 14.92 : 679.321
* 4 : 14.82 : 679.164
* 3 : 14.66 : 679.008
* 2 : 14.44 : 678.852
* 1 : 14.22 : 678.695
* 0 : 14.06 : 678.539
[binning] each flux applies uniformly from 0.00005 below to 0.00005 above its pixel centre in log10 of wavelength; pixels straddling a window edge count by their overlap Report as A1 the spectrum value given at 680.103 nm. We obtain 14.78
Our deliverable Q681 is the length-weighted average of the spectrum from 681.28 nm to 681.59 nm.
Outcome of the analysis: 14.4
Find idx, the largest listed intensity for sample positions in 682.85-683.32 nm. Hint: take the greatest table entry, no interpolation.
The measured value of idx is 13.93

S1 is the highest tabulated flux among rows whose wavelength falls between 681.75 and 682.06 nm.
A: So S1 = 14.63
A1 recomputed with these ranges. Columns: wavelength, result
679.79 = 14.91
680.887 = 13.73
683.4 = 14.52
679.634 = 14.94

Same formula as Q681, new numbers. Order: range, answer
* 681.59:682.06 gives 14.6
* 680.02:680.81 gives 14.3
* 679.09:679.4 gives 14.9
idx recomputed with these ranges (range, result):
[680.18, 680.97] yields 14.6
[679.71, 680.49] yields 14.91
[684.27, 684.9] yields 16.06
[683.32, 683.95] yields 15.73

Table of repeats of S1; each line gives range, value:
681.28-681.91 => 14.66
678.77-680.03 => 14.95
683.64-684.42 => 16.04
